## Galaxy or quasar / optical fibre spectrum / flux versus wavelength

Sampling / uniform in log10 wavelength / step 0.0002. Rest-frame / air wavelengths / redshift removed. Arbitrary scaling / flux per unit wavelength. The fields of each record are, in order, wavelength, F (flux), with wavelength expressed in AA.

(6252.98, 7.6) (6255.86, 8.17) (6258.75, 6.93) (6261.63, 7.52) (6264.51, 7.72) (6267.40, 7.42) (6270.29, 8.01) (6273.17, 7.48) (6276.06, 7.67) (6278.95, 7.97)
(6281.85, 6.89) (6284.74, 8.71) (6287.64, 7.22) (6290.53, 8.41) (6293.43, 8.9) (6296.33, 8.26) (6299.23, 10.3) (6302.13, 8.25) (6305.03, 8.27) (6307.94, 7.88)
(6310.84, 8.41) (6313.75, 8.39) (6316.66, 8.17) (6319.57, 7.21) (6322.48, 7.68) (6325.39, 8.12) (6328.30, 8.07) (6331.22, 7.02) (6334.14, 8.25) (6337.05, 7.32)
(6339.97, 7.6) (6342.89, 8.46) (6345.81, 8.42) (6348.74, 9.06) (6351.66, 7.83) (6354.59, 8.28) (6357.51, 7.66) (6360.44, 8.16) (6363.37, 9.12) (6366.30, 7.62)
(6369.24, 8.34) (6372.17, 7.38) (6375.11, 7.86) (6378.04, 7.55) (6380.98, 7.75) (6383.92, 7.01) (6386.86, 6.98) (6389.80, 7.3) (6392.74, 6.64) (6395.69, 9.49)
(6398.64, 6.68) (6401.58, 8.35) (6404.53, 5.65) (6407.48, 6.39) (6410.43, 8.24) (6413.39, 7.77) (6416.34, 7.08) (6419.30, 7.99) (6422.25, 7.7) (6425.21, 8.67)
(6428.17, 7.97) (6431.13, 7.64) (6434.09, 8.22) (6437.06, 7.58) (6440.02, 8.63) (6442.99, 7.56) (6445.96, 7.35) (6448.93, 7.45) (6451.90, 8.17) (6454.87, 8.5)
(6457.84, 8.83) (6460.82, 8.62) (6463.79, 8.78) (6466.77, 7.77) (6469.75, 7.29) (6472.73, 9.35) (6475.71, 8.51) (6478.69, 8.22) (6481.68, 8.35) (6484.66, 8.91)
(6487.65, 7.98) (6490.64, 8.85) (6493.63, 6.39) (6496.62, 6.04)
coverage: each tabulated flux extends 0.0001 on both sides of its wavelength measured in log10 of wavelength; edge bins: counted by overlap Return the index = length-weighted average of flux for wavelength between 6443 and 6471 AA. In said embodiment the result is 8.06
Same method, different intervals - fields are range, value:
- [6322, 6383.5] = 7.97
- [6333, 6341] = 7.72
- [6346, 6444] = 7.77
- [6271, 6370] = 8.1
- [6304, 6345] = 7.92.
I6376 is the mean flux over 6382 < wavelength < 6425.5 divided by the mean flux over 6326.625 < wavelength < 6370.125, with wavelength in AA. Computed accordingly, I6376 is 0.9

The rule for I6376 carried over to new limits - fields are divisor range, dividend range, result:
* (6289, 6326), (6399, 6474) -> 0.95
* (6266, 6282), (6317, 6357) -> 1.04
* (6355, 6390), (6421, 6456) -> 1.02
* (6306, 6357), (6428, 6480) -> 1.02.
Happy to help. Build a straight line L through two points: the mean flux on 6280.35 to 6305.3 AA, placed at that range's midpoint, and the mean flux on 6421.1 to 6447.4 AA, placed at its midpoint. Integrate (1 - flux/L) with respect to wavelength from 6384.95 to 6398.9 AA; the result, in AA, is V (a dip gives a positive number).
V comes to 1.01 AA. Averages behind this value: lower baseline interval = 8.36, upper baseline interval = 7.93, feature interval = 7.47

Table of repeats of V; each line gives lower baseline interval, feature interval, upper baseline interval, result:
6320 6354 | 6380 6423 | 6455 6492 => 4.23 AA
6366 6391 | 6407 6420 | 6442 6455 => 0.15 AA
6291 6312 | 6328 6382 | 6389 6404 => 0.25 AA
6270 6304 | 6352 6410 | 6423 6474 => 3.88 AA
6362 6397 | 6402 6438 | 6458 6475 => 2.03 AA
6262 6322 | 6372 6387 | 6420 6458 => 1.04 AA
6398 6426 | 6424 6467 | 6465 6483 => -1.31 AA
